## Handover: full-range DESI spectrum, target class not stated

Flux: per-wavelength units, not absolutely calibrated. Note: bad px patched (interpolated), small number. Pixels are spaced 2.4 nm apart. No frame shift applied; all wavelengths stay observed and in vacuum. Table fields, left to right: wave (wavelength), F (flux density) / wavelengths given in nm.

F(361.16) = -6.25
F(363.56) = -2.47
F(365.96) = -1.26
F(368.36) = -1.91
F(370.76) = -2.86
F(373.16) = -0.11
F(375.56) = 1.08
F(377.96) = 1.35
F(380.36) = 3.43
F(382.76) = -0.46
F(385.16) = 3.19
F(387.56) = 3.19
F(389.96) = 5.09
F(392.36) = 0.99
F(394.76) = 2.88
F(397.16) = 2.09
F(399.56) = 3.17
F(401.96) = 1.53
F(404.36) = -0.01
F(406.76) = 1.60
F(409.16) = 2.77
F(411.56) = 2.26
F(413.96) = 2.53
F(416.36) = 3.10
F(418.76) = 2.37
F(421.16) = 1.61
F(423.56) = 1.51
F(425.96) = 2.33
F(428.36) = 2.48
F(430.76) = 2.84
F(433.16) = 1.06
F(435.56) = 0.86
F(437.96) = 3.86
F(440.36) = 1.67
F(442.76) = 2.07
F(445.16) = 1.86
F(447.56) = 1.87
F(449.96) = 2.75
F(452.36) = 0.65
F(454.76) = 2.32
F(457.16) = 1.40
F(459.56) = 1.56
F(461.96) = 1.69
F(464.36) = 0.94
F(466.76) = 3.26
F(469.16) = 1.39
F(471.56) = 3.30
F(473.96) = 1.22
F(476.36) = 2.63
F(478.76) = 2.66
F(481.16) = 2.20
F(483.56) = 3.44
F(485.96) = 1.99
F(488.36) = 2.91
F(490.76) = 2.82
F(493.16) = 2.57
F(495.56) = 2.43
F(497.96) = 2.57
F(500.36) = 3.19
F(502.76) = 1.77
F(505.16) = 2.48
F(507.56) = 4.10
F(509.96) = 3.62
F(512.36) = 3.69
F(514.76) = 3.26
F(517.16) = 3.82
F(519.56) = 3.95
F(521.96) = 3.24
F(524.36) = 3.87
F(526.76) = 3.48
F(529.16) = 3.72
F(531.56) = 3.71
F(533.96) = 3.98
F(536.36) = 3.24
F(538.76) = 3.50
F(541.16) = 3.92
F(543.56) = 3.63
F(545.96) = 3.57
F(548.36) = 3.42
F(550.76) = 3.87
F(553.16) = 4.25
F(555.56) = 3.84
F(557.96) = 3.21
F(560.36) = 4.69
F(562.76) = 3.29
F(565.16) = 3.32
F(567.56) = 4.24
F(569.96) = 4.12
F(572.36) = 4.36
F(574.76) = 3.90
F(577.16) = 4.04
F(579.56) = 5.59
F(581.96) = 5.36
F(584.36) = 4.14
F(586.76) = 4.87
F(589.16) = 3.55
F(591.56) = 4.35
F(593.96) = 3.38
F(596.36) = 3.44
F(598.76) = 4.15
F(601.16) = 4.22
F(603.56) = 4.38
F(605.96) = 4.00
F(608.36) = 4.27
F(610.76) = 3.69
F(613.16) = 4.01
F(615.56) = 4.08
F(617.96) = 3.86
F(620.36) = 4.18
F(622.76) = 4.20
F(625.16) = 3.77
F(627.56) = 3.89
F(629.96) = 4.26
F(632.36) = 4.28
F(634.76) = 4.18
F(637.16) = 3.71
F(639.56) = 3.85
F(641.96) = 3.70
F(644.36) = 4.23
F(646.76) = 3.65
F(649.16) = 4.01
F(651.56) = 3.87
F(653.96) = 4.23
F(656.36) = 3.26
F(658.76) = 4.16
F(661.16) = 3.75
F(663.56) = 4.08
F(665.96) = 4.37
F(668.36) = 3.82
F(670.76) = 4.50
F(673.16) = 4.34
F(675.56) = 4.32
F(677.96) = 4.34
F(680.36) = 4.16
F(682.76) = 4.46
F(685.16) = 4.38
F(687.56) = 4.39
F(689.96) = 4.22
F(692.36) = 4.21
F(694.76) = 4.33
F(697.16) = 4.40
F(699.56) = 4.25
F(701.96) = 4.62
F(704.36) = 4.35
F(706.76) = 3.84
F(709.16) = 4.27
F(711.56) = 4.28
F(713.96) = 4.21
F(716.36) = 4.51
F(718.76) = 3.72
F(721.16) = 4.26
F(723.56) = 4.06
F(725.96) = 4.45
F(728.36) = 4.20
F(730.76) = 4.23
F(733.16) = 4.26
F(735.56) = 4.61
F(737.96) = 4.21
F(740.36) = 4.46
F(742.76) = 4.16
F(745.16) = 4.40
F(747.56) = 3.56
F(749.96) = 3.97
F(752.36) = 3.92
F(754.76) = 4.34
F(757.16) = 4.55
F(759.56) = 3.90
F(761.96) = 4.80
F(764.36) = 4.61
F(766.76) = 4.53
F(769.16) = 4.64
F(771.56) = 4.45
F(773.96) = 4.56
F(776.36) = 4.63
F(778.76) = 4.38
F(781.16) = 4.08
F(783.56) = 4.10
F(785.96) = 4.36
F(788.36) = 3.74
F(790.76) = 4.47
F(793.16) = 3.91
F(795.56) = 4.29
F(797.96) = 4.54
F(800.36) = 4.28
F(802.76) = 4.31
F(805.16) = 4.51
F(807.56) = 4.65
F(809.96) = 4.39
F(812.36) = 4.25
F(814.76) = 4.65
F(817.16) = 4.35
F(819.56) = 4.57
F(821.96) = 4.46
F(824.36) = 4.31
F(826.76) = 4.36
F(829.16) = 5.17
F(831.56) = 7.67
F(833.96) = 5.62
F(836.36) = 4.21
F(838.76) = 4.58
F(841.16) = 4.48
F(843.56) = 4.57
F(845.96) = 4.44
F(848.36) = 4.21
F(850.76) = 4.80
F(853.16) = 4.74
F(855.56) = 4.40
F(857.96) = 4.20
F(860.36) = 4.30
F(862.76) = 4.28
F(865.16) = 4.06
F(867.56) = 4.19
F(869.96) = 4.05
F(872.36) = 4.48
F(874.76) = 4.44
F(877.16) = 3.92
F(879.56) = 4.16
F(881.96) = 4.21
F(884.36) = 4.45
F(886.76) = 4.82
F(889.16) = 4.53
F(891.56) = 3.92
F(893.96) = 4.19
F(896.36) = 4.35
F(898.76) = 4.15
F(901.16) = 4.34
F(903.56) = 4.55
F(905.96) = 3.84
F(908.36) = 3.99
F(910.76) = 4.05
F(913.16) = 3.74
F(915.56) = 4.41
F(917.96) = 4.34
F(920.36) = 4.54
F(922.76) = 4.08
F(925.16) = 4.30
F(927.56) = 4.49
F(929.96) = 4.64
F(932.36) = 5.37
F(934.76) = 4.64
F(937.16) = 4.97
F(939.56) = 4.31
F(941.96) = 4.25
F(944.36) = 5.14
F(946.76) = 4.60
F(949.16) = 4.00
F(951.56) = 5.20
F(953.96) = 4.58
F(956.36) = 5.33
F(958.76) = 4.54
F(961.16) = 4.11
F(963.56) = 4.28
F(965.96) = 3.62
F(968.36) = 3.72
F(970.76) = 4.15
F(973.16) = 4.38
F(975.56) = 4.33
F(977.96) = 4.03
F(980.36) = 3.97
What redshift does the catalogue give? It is 0.267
